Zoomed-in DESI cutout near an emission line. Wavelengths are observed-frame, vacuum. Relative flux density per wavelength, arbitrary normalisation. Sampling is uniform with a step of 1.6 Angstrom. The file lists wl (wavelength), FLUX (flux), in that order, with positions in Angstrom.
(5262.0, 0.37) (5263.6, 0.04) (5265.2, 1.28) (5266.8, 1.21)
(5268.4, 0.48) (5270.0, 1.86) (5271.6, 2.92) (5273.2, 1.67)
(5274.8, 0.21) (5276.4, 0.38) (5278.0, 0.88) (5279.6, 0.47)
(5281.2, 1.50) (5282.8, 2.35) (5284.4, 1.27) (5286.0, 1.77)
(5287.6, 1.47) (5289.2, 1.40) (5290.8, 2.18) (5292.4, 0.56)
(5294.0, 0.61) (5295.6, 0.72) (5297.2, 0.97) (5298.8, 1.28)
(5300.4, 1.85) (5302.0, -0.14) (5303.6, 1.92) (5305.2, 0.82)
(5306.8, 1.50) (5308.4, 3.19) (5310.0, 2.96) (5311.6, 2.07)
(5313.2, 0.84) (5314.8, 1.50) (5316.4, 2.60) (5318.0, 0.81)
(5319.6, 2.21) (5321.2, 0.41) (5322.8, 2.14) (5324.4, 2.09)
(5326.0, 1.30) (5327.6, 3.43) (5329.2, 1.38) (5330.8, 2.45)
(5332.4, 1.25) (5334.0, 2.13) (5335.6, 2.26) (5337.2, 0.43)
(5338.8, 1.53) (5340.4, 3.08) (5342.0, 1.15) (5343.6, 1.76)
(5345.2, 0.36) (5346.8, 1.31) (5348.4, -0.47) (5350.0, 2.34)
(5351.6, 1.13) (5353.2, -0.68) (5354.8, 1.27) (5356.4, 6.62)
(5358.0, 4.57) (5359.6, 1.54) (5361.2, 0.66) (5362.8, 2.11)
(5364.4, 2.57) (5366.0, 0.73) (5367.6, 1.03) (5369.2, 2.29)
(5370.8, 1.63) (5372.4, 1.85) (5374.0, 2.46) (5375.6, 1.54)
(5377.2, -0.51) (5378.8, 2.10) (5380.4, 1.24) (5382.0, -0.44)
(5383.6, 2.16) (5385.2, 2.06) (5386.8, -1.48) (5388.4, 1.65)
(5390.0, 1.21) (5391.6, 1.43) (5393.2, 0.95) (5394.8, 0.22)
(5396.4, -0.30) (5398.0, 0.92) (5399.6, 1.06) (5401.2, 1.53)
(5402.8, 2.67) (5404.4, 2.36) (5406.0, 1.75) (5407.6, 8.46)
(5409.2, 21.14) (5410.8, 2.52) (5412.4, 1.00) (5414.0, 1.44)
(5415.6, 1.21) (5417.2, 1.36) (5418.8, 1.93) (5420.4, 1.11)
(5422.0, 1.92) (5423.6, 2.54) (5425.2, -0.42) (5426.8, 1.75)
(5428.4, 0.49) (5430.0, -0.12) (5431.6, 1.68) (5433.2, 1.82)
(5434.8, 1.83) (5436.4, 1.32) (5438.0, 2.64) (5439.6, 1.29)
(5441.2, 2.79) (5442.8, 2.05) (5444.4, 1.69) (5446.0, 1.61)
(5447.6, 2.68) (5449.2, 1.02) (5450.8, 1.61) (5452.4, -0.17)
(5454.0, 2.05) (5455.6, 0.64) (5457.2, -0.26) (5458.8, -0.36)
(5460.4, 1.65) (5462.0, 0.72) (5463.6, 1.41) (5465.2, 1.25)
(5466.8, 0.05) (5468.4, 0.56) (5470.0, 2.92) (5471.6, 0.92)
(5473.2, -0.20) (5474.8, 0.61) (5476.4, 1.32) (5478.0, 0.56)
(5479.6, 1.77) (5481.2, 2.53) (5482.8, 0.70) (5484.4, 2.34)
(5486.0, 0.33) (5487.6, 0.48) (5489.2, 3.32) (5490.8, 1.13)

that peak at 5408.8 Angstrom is [O III] 5007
